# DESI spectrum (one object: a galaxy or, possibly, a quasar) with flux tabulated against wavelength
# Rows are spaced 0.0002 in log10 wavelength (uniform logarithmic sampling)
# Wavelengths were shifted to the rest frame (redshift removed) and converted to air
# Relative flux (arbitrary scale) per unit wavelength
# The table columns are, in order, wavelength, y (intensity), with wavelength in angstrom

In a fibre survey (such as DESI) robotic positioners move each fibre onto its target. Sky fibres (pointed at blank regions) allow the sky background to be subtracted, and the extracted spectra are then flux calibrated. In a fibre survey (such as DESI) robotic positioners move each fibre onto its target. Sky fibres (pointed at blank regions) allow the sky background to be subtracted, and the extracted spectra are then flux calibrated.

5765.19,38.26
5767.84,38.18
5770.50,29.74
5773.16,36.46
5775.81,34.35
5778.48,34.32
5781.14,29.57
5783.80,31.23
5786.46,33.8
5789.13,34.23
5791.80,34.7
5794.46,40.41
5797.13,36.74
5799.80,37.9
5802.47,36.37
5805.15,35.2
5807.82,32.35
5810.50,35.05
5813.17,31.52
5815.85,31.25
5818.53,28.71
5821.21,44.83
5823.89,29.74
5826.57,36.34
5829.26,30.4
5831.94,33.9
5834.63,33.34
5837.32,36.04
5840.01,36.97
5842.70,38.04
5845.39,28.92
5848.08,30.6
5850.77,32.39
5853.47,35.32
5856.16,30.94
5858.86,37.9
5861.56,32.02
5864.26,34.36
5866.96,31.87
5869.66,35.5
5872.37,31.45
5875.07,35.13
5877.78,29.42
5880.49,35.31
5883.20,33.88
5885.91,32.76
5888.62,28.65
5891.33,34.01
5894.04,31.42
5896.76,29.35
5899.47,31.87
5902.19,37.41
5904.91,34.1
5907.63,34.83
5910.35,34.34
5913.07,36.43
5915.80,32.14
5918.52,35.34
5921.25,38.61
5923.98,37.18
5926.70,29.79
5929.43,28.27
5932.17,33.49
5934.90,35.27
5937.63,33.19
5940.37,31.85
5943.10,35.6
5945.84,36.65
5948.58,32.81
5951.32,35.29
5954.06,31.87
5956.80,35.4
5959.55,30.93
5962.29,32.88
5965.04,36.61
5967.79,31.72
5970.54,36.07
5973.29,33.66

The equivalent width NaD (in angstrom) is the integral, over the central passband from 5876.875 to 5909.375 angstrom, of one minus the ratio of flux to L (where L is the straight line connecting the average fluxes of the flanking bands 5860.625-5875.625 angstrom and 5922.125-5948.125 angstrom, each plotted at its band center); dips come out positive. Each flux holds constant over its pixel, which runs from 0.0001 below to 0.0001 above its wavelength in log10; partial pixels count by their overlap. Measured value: 0.6 angstrom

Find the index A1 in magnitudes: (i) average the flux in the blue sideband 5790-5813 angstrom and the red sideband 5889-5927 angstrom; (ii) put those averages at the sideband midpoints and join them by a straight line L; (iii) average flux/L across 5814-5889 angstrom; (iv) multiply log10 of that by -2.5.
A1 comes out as 0.05 mag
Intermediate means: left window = 35.8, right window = 34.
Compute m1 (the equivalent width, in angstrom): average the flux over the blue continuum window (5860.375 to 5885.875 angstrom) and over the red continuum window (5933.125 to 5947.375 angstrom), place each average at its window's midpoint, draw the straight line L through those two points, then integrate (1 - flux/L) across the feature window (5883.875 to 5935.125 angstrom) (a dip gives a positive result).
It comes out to 0.7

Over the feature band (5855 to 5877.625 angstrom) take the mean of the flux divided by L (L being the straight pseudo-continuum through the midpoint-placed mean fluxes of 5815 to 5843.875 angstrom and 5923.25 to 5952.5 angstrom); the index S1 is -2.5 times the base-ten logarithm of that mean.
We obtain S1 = 0.02 mag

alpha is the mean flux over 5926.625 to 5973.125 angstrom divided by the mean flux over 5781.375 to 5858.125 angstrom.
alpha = 0.98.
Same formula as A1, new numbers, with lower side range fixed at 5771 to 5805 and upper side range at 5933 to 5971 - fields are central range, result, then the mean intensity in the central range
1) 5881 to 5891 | 0.066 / 32.3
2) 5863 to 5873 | 0.033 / 33.4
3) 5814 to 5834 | 0.037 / 33.5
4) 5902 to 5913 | -0.028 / 35.1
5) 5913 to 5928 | -0.021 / 34.8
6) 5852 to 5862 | 0.009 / 34.2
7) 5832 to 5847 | 0.002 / 34.5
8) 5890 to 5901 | 0.083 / 31.8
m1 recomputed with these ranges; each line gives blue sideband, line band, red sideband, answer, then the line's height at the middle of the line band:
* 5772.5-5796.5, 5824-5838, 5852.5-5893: 0.1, 33.8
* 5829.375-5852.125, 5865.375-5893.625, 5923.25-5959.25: 0.7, 33.5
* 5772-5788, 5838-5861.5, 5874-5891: -0.8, 32.8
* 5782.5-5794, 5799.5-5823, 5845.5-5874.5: -0.6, 33.7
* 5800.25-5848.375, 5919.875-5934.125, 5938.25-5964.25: 0.1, 33.8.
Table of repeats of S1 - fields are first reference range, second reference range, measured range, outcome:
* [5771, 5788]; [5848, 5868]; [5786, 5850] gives -0.04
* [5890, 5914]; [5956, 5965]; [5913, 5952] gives -0.01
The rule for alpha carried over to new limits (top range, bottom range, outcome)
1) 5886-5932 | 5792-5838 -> 0.96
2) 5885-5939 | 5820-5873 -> 0.98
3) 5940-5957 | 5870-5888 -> 1.04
